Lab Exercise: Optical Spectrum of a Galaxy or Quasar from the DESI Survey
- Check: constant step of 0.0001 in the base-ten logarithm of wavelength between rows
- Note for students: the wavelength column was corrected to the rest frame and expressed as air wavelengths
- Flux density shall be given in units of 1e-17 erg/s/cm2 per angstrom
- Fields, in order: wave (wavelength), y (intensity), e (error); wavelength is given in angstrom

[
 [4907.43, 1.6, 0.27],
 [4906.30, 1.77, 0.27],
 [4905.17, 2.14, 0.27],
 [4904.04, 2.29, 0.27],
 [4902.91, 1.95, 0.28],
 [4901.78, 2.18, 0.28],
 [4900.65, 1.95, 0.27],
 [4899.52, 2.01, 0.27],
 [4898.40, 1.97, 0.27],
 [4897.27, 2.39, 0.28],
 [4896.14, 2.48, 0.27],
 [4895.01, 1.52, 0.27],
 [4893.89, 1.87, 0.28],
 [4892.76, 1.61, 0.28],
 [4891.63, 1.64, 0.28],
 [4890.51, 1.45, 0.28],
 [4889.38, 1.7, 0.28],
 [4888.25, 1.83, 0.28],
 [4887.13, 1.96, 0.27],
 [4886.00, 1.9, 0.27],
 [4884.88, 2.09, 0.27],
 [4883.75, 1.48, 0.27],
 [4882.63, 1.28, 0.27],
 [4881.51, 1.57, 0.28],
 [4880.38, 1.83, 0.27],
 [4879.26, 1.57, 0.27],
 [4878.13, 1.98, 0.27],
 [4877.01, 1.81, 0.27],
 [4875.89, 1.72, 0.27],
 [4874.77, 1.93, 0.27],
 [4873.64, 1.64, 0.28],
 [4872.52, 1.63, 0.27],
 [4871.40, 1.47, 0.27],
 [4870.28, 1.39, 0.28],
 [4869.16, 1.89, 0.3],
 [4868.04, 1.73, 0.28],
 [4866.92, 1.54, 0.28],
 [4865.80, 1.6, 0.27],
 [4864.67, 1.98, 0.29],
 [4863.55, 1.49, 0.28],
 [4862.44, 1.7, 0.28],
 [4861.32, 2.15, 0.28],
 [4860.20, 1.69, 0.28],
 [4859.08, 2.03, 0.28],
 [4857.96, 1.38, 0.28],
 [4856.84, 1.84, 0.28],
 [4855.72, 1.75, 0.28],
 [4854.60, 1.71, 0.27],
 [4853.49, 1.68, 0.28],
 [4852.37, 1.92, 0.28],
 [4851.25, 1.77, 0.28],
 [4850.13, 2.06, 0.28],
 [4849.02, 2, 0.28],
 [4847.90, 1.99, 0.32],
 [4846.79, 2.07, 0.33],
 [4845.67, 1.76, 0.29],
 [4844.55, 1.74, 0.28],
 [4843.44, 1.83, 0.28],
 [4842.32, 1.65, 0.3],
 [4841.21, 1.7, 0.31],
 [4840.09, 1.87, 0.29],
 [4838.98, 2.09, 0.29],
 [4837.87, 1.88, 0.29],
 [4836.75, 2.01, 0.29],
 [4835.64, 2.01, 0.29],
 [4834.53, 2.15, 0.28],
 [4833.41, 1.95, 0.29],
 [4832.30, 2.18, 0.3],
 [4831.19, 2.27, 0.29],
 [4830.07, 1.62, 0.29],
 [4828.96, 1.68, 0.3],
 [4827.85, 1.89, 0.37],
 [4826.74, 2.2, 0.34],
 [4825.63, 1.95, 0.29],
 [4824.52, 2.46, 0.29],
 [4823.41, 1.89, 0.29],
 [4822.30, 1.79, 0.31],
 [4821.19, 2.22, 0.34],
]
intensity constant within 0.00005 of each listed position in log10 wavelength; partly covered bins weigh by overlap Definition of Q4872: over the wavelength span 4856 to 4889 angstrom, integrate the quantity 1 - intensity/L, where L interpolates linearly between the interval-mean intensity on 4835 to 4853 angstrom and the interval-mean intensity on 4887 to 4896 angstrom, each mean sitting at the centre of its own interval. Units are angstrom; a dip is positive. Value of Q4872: 1.2 angstrom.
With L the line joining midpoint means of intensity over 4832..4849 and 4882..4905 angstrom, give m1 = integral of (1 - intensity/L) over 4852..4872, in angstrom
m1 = 2.0 angstrom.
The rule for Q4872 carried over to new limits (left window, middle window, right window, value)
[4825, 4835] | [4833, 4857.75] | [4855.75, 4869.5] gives 0.01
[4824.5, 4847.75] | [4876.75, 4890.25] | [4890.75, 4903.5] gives 1.42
